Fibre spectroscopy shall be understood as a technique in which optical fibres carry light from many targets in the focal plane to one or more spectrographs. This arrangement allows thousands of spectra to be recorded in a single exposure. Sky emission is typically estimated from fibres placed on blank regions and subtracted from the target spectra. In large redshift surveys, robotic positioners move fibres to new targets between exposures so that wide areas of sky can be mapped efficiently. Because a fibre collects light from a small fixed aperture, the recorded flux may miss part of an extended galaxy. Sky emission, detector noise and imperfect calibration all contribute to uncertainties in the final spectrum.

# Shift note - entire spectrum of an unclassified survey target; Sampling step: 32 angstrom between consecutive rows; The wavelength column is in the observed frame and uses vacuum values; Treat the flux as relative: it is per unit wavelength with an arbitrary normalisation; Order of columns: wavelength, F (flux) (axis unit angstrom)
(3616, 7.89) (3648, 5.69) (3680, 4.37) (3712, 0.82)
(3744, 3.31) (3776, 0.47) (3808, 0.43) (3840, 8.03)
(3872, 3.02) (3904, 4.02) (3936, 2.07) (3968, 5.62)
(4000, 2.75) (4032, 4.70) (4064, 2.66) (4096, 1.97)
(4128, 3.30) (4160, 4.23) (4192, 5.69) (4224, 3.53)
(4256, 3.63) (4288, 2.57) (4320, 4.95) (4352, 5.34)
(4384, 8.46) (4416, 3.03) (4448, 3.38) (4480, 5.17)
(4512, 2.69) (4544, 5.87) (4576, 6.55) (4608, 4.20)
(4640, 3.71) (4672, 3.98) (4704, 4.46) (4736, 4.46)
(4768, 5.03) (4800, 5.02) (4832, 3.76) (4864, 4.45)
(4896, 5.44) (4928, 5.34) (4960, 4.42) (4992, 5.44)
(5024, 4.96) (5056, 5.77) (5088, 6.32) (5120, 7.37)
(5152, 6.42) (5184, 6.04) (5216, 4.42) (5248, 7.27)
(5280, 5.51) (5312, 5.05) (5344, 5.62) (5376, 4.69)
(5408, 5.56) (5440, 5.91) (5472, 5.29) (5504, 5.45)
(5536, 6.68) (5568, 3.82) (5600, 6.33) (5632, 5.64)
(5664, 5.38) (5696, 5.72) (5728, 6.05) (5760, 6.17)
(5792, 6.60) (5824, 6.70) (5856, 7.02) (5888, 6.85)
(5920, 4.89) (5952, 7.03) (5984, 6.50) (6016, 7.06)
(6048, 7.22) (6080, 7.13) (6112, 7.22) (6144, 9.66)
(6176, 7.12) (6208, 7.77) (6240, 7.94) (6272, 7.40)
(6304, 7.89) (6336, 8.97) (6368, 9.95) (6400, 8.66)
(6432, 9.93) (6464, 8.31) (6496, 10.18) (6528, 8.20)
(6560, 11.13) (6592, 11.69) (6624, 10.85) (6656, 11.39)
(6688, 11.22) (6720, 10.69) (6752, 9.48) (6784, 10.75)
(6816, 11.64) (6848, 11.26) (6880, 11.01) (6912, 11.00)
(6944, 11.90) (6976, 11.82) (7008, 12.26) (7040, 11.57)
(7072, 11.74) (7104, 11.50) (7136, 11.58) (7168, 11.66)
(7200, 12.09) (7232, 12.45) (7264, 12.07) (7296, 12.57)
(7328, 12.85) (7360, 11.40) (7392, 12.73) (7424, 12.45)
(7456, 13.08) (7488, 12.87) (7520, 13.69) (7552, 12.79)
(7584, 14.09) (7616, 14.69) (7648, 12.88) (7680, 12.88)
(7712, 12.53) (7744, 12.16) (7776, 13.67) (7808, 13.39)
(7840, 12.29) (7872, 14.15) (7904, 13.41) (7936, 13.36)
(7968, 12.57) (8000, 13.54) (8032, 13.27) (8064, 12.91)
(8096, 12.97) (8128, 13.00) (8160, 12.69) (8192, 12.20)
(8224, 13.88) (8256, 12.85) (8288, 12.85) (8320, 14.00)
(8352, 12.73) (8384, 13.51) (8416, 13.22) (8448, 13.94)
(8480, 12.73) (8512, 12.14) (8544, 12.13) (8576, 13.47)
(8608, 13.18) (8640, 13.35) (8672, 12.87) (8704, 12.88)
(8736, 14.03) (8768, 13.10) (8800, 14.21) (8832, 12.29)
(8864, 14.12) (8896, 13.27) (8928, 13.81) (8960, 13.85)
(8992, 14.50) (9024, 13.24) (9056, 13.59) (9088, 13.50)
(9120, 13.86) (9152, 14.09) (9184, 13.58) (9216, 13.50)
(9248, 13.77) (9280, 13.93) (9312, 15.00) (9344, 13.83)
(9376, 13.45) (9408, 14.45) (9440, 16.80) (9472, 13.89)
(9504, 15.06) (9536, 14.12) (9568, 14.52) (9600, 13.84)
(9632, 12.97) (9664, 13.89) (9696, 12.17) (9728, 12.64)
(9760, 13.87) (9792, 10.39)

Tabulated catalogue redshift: 0.644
